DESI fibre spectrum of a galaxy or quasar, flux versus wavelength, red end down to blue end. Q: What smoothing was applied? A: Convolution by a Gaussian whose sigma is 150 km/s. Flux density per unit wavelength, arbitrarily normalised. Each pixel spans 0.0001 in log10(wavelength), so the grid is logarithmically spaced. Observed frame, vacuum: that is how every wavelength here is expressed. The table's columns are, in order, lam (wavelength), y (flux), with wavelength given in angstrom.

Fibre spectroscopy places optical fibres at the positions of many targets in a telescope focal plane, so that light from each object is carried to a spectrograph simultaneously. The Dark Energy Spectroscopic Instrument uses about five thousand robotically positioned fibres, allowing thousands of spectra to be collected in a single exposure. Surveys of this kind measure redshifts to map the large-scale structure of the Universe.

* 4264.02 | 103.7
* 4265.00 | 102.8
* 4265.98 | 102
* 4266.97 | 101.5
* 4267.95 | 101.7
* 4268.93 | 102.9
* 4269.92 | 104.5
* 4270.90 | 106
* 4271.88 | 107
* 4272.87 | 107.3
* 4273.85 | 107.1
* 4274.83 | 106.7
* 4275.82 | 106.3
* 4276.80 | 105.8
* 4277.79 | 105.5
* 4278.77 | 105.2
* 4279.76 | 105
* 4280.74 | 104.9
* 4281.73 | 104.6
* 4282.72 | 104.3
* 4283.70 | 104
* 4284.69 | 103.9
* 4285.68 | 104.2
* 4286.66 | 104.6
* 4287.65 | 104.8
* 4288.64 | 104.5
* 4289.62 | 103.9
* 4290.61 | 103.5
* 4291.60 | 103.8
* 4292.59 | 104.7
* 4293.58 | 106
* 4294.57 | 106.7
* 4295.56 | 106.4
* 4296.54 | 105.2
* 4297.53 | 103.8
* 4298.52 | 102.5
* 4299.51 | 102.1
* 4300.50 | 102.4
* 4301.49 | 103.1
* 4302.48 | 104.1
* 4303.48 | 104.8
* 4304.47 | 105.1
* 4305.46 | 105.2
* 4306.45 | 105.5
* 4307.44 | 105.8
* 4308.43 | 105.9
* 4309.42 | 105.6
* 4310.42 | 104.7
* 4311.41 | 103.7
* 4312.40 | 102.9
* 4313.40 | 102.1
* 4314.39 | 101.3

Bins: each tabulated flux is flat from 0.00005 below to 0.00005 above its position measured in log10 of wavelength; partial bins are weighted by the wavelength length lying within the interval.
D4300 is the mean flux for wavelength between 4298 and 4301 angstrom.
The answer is 102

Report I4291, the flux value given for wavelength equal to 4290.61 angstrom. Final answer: 103.5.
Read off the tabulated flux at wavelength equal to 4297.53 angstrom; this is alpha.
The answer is 103.8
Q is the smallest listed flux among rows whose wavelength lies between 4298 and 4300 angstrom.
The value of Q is 102.1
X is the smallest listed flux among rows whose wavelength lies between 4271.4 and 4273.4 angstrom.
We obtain 107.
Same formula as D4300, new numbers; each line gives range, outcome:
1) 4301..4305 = 104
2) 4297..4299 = 103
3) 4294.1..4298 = 106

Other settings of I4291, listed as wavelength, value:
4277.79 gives 105.5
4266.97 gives 101.5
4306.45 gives 105.5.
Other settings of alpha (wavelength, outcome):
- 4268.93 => 102.9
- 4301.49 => 103.1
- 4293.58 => 106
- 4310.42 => 104.7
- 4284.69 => 103.9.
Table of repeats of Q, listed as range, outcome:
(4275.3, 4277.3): 105.8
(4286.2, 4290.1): 103.9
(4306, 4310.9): 104.7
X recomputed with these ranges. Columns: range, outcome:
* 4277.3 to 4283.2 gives 104.3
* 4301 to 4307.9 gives 103.1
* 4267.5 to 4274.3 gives 101.7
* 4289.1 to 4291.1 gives 103.5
